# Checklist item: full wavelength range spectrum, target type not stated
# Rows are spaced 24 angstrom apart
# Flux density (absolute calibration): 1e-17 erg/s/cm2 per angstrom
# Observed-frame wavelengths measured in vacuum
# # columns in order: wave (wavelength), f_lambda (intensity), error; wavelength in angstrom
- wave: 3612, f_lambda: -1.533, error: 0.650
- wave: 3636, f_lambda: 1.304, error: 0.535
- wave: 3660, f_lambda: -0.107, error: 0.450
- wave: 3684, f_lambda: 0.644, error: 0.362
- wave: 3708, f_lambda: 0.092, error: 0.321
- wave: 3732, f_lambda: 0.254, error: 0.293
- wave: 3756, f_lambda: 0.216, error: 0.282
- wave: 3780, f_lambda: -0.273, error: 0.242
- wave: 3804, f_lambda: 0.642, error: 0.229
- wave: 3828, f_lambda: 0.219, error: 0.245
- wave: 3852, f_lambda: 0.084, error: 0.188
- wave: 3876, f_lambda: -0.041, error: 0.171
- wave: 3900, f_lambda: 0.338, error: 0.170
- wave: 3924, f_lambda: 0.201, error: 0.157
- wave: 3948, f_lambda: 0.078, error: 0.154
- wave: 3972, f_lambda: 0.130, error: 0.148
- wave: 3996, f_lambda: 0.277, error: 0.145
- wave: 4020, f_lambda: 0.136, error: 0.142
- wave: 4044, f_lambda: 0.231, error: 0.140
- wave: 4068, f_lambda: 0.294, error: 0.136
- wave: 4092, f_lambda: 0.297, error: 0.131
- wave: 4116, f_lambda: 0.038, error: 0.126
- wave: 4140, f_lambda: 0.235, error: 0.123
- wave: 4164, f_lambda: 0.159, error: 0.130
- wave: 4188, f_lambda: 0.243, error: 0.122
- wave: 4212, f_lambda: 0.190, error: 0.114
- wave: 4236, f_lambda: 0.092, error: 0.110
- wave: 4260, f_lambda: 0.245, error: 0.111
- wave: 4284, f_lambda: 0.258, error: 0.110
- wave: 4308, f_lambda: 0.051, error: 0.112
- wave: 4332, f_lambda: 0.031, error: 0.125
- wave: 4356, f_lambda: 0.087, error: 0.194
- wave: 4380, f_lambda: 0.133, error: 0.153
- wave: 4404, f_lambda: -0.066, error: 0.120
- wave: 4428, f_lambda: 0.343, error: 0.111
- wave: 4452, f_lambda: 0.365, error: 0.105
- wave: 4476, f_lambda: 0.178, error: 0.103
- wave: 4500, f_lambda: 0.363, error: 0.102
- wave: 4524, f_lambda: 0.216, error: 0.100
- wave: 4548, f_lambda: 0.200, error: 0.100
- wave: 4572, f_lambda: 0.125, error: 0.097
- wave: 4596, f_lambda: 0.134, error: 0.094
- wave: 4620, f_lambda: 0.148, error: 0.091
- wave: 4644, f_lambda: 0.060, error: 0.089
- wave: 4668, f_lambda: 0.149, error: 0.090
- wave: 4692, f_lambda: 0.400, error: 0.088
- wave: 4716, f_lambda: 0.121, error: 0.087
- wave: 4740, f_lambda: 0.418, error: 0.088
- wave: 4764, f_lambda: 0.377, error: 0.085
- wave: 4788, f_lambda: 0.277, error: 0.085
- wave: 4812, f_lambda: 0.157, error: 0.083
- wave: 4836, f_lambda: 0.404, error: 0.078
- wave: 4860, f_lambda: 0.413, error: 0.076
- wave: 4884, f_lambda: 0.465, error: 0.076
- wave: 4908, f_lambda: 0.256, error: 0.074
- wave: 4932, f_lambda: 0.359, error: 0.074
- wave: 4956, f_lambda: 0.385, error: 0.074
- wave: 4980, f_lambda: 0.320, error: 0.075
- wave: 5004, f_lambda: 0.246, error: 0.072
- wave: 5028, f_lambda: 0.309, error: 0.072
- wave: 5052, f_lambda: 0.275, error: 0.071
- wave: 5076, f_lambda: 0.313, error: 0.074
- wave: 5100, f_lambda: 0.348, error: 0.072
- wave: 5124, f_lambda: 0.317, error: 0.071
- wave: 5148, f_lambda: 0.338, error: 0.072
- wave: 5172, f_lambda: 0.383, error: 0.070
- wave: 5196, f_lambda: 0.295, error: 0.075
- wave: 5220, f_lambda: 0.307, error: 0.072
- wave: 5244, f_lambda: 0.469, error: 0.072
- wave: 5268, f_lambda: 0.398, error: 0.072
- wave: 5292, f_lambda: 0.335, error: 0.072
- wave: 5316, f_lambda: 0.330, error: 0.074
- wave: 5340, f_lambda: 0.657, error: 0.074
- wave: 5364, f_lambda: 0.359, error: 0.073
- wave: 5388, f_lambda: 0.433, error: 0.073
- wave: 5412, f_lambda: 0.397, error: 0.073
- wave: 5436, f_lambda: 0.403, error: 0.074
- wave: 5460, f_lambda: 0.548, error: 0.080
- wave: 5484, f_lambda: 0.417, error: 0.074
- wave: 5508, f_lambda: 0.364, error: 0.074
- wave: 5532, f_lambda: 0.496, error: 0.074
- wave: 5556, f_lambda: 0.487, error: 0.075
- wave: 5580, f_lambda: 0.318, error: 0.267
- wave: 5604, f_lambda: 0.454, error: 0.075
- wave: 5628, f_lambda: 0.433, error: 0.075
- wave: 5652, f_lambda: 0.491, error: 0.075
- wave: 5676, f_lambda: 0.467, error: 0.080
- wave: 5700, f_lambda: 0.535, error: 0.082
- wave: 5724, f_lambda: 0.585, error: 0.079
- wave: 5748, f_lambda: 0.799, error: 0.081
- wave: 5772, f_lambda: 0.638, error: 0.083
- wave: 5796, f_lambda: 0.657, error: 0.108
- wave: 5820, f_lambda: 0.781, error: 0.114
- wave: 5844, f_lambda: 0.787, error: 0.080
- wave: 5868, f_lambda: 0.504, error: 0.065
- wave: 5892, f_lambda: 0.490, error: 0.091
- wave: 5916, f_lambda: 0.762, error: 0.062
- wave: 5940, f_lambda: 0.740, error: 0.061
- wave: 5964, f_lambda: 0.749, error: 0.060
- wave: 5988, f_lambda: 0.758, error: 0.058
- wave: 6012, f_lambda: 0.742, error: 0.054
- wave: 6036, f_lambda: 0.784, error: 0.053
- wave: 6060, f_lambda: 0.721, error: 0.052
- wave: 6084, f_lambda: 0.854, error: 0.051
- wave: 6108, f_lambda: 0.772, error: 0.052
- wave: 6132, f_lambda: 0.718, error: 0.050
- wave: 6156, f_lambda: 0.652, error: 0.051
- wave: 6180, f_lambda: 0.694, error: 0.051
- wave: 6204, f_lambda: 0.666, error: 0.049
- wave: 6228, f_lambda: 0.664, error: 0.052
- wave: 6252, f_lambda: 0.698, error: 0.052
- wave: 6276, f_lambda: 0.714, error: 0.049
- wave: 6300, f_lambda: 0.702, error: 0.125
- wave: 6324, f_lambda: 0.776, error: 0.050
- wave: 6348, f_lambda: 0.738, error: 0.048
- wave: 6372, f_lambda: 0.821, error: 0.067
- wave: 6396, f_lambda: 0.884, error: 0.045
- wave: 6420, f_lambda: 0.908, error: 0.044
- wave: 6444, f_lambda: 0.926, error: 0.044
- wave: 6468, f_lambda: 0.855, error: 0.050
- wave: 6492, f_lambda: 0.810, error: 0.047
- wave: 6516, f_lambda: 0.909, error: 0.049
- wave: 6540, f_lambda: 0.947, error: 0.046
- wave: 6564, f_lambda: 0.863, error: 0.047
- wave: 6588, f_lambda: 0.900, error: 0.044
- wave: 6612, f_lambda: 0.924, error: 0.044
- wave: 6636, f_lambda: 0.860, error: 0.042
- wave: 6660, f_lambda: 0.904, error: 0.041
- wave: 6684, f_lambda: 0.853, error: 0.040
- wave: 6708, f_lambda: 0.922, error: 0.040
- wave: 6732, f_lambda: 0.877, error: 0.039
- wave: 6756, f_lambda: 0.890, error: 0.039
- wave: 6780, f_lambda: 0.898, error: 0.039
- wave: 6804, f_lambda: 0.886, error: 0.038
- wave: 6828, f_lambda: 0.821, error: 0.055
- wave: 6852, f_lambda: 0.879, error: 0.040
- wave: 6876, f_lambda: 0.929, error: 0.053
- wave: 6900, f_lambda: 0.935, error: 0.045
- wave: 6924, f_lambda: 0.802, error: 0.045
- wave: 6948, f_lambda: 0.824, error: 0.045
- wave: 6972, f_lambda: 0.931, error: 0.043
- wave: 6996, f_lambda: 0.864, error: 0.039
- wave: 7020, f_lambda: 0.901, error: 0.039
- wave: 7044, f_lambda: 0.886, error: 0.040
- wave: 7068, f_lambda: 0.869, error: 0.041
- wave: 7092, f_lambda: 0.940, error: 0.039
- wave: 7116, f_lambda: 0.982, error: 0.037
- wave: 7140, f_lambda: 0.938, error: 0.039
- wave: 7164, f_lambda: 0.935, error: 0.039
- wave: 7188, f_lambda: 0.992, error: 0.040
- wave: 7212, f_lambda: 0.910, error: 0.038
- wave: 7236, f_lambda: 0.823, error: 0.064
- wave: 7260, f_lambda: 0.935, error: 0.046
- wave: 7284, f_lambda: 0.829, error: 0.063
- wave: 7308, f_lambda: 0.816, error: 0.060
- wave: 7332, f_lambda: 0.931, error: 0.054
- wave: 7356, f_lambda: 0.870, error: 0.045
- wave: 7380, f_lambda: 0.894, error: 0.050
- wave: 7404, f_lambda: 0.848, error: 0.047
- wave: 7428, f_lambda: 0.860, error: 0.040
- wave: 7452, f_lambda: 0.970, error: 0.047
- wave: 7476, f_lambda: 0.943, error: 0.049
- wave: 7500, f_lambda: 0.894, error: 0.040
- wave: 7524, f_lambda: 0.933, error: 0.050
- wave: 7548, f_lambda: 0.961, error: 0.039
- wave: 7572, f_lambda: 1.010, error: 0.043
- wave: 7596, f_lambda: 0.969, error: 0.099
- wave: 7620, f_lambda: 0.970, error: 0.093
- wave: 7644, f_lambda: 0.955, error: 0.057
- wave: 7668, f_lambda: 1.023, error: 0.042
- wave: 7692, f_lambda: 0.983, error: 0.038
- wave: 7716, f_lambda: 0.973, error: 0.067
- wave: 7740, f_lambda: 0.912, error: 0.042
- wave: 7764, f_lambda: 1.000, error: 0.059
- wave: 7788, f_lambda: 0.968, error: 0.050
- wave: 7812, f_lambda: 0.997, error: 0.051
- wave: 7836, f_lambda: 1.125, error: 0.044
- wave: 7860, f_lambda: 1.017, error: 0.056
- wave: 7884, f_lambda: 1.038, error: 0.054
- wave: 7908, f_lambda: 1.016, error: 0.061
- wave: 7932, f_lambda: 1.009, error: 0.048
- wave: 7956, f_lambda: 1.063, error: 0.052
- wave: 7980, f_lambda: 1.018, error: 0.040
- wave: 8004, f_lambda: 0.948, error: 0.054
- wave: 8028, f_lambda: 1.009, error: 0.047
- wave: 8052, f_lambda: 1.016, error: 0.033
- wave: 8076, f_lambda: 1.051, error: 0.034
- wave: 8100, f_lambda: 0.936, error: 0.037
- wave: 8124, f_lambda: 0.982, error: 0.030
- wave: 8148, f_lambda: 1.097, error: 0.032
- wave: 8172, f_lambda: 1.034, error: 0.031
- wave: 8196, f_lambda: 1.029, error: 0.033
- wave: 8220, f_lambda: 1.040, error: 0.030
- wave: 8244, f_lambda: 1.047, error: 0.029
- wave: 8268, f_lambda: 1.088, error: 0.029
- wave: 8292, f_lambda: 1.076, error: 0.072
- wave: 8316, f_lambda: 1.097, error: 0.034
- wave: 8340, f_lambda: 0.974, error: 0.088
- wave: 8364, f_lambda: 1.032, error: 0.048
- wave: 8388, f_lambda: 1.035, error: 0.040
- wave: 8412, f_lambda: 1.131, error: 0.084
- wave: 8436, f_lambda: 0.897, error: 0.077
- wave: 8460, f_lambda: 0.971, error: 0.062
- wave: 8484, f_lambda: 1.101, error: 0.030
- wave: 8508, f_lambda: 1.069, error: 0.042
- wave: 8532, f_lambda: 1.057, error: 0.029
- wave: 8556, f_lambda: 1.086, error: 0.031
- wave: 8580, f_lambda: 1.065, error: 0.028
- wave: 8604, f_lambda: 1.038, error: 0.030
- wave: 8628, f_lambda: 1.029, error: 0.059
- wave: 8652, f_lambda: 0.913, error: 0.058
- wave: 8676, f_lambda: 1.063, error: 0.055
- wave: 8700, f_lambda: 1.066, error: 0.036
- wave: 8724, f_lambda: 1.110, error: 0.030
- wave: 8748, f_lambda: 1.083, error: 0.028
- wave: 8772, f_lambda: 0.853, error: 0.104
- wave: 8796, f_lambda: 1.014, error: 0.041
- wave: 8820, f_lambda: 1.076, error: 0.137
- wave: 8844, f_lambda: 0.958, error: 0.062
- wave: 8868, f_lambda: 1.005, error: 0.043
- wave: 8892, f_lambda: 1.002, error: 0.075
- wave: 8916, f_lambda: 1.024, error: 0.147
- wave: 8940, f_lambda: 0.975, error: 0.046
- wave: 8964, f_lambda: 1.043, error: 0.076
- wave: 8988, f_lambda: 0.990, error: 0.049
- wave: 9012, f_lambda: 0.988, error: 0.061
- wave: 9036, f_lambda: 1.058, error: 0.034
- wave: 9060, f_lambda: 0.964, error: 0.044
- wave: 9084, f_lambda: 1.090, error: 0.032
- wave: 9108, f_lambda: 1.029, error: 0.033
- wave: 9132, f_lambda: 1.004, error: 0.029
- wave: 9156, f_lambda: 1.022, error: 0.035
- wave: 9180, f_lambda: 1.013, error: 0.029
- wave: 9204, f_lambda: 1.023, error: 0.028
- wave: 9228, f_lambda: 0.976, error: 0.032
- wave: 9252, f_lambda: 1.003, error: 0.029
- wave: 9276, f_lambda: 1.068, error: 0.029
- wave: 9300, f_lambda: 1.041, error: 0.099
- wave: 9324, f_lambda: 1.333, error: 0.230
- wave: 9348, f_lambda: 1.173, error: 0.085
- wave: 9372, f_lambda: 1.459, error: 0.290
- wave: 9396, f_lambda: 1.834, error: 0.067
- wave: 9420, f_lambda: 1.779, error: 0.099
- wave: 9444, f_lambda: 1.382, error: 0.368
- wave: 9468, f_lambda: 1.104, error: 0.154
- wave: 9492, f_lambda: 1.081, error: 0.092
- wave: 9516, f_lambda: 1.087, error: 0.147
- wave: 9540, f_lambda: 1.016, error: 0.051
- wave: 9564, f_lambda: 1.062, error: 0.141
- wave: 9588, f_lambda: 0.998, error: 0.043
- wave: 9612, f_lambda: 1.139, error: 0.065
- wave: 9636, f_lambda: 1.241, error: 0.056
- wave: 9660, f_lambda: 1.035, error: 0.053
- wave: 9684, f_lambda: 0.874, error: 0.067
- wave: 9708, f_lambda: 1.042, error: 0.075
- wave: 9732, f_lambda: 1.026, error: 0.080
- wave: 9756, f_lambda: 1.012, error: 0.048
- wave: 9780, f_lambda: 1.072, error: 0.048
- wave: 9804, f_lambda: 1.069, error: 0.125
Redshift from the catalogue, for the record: 0.43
